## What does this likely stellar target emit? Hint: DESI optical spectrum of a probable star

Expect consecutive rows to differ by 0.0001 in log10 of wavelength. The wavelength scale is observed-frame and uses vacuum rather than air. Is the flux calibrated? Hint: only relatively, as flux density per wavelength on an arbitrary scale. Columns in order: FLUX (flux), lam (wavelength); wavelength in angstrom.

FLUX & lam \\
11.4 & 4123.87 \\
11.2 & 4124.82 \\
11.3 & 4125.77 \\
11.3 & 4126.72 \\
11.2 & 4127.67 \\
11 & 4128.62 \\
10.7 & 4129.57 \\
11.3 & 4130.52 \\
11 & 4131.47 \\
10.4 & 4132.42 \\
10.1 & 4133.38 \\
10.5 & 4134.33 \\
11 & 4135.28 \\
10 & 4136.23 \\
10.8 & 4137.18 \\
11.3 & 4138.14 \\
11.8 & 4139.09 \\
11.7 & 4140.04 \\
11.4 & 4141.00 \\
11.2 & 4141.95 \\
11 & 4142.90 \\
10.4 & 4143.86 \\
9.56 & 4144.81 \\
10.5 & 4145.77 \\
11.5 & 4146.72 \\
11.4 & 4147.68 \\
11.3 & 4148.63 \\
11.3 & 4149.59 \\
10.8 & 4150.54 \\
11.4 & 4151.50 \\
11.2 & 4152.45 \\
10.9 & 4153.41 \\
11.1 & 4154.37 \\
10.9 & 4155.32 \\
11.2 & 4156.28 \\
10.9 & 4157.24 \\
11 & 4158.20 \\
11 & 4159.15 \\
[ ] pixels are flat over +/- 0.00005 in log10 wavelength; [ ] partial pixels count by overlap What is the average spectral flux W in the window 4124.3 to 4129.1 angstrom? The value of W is 11.2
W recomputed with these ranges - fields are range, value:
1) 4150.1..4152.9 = 11.1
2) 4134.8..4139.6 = 11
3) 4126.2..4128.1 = 11.3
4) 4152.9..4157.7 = 11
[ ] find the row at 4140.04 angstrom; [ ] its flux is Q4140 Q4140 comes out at 11.7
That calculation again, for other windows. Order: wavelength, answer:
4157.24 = 10.9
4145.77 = 10.5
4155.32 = 10.9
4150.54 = 10.8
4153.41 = 10.9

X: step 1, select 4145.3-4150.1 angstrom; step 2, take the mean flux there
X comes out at 11.2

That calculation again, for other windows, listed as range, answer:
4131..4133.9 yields 10.5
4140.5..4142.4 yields 11.3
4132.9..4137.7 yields 10.5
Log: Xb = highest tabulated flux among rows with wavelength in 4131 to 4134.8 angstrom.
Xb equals 11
